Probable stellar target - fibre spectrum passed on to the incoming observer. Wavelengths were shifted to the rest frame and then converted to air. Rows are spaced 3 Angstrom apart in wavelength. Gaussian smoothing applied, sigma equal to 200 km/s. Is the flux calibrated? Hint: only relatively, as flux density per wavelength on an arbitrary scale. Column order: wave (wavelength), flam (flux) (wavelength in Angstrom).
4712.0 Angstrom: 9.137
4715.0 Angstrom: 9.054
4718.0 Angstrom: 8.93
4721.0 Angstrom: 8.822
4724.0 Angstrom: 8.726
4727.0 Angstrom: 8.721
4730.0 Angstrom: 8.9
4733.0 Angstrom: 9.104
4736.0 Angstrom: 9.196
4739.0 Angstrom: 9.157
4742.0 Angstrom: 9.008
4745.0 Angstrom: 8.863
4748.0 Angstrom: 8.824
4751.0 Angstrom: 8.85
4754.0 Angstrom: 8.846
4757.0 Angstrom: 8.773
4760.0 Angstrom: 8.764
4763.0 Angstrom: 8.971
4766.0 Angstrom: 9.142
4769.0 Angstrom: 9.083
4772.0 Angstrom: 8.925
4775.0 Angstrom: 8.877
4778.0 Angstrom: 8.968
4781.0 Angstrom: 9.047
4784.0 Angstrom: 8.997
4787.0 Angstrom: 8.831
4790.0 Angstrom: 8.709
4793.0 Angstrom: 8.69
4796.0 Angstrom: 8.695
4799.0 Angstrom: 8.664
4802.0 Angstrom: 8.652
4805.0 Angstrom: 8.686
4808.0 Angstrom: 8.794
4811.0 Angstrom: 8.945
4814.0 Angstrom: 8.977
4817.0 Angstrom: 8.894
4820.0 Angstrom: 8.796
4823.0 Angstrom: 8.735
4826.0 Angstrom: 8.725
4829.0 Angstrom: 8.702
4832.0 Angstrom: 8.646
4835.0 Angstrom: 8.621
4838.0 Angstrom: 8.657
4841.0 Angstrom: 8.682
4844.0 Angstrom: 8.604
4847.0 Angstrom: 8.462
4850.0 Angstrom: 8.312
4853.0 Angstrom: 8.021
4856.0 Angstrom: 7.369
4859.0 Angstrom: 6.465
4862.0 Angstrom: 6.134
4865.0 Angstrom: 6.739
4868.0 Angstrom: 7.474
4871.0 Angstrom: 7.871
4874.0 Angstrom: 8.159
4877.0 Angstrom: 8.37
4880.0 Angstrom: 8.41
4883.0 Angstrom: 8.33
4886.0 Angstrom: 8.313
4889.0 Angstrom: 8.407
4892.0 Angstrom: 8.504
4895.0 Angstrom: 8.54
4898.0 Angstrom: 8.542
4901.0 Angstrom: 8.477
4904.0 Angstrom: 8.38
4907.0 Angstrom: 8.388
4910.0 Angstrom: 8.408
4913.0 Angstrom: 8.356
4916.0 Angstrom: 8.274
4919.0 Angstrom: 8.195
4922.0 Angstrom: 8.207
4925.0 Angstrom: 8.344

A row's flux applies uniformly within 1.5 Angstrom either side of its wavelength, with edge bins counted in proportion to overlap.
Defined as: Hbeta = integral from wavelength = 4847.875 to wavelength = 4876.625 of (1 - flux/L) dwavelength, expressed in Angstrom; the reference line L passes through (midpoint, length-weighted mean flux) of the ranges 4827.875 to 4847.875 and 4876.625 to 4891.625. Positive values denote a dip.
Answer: 3.52 Angstrom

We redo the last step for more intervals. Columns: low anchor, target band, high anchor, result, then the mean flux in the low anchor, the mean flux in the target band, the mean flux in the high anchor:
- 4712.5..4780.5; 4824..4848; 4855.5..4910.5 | -0.99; 8.94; 8.64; 7.96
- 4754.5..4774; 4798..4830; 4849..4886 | -1.79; 8.94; 8.78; 7.66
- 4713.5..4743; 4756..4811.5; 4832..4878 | -2.38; 8.96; 8.85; 7.88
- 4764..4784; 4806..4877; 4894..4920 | 3.97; 9.01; 8.21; 8.4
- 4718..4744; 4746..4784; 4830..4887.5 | -1.01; 8.95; 8.92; 7.99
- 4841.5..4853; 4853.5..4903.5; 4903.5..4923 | 2.84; 8.42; 7.89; 8.31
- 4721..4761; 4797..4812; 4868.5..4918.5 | -0.13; 8.9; 8.74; 8.34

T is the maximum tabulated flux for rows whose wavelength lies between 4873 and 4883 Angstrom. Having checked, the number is 8.41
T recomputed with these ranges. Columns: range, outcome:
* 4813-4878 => 8.977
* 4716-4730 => 8.93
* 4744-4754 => 8.863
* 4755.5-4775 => 9.142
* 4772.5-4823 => 9.047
